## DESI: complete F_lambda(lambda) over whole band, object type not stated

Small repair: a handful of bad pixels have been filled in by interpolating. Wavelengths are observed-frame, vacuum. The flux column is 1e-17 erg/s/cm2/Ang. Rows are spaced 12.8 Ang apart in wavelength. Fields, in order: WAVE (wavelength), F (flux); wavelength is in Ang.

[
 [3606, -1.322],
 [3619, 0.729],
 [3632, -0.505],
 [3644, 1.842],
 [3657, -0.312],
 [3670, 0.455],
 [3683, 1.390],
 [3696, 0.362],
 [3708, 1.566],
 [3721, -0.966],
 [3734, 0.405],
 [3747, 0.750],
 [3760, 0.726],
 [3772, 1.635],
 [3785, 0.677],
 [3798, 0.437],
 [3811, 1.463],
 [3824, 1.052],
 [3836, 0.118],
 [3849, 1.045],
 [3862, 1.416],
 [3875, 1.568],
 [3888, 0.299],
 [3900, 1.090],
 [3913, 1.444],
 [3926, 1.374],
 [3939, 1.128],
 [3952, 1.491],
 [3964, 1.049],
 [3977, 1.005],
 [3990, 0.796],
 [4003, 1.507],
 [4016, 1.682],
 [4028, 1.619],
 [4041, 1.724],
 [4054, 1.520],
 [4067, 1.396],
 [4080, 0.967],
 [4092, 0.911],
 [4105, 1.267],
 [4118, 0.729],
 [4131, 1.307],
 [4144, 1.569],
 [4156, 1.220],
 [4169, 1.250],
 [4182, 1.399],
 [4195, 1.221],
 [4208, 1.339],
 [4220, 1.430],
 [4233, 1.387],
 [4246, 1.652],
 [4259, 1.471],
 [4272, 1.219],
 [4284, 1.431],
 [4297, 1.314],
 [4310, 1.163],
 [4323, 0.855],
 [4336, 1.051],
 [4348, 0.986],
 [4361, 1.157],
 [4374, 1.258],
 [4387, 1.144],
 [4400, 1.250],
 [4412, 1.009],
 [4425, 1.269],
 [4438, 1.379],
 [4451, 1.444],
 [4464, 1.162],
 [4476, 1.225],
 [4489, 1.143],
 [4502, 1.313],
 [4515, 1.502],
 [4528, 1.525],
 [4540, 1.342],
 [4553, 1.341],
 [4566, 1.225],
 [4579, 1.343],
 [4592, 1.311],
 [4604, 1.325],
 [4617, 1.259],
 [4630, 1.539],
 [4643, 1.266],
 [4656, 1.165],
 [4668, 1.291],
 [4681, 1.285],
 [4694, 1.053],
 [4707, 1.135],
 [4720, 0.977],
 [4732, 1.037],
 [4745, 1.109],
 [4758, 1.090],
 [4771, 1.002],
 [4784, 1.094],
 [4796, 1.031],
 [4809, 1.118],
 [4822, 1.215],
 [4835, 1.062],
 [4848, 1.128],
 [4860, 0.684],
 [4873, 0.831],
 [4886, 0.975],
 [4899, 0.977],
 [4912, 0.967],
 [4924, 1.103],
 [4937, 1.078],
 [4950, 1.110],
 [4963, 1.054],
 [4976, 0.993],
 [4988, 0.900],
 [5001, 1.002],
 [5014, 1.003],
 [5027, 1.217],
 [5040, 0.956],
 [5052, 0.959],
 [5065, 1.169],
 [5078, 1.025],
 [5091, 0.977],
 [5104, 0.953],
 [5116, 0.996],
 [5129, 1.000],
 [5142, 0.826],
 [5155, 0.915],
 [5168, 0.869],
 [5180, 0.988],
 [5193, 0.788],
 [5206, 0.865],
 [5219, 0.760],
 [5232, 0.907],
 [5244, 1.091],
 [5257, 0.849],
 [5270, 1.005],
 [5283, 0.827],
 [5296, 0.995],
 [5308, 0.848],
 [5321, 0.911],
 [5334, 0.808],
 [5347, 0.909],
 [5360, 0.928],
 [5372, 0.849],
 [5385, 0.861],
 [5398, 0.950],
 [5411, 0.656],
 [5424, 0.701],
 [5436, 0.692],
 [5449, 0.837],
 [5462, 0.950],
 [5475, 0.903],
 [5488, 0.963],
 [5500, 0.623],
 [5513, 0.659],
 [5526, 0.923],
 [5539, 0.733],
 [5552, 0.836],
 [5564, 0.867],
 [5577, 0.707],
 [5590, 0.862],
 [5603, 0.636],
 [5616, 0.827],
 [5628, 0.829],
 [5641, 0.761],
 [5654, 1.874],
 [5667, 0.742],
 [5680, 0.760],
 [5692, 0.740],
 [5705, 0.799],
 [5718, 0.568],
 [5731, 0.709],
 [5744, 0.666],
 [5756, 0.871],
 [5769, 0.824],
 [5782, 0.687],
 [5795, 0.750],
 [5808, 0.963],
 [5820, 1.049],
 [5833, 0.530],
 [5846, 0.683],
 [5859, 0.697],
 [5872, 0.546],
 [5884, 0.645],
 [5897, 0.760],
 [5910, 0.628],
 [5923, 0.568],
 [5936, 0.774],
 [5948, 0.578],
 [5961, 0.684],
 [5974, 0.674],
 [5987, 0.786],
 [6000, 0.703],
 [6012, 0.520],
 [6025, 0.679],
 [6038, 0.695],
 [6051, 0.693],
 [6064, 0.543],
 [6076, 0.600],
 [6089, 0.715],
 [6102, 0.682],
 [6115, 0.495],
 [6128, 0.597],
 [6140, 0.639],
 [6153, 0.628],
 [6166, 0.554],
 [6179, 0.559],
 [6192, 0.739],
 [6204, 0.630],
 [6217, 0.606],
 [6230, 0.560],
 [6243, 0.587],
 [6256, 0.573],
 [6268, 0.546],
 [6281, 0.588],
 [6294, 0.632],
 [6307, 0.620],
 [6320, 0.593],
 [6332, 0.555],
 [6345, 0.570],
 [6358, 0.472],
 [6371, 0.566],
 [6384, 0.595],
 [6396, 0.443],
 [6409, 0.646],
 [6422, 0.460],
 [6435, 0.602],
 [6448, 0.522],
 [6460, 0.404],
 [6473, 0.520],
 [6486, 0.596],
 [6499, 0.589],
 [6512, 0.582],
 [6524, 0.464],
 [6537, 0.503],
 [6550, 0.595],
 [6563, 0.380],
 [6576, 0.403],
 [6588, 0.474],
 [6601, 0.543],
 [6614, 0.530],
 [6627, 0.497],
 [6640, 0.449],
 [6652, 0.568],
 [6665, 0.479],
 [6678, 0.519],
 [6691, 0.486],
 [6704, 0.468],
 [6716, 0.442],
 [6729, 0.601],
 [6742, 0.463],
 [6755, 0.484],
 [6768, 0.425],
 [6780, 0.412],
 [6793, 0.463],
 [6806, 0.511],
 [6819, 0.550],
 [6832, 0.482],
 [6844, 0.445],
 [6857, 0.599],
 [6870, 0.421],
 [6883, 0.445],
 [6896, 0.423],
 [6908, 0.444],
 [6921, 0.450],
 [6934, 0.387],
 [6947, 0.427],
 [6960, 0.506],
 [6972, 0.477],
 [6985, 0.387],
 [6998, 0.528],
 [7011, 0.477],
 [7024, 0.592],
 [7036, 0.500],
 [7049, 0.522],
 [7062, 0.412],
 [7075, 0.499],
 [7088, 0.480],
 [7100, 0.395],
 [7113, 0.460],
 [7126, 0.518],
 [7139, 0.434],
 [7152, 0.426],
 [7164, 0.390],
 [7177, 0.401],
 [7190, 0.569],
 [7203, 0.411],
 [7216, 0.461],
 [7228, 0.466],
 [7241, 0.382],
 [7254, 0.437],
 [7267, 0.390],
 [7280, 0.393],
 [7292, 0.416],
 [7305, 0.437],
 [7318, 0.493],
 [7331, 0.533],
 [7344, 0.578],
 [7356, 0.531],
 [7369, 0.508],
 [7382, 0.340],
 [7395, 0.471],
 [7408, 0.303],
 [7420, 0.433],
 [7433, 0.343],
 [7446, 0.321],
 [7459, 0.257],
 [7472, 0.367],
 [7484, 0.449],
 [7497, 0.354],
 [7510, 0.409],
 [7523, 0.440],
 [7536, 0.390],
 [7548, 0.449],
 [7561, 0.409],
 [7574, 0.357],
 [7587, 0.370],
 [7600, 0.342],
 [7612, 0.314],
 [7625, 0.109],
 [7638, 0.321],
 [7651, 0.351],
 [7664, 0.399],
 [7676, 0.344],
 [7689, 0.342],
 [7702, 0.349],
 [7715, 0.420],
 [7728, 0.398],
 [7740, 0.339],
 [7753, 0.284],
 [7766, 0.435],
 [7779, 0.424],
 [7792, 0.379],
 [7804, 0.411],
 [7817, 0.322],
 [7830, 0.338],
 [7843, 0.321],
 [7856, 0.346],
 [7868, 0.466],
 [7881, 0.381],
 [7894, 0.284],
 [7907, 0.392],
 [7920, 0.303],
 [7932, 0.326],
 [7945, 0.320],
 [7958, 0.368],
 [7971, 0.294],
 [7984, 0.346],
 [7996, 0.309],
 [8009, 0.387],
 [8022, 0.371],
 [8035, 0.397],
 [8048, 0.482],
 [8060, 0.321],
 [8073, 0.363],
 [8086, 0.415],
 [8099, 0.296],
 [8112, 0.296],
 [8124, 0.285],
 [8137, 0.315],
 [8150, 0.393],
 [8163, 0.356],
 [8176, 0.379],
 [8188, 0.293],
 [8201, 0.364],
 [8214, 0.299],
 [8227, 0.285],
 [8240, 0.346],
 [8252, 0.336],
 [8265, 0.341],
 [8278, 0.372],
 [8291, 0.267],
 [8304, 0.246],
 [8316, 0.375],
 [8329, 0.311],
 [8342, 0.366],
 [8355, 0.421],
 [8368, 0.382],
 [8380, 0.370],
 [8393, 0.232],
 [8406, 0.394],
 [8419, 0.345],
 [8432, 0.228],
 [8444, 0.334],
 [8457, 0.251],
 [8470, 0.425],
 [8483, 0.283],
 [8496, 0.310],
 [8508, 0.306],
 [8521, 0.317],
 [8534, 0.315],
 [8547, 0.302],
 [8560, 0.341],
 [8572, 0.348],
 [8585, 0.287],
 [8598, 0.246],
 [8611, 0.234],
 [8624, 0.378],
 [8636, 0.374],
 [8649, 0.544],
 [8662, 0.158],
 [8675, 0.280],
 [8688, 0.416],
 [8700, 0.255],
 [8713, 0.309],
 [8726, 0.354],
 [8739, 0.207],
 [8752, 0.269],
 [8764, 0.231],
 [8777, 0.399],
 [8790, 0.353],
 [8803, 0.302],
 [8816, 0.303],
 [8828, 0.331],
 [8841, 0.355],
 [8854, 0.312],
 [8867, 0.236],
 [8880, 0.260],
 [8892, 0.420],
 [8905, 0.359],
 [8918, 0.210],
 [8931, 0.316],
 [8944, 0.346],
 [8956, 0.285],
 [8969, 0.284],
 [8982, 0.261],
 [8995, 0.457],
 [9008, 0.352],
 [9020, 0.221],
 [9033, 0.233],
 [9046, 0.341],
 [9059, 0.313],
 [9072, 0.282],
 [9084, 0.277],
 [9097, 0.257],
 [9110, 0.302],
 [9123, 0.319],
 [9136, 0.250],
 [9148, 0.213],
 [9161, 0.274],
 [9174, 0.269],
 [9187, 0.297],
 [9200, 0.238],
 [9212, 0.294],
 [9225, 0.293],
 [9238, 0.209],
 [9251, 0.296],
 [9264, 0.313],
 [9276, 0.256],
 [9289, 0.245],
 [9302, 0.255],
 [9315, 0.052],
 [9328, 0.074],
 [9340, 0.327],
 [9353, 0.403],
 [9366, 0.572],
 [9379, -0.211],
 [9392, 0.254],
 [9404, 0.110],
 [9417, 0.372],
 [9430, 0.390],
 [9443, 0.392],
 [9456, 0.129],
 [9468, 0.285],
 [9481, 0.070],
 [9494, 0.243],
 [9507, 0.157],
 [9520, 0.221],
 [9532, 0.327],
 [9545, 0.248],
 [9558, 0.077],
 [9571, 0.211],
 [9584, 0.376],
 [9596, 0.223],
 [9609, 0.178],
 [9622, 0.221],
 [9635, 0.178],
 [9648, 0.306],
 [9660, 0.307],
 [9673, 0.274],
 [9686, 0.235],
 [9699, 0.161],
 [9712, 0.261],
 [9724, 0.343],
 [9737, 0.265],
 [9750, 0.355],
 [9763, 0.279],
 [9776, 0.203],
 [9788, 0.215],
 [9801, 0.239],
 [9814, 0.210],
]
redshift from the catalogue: 0.128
